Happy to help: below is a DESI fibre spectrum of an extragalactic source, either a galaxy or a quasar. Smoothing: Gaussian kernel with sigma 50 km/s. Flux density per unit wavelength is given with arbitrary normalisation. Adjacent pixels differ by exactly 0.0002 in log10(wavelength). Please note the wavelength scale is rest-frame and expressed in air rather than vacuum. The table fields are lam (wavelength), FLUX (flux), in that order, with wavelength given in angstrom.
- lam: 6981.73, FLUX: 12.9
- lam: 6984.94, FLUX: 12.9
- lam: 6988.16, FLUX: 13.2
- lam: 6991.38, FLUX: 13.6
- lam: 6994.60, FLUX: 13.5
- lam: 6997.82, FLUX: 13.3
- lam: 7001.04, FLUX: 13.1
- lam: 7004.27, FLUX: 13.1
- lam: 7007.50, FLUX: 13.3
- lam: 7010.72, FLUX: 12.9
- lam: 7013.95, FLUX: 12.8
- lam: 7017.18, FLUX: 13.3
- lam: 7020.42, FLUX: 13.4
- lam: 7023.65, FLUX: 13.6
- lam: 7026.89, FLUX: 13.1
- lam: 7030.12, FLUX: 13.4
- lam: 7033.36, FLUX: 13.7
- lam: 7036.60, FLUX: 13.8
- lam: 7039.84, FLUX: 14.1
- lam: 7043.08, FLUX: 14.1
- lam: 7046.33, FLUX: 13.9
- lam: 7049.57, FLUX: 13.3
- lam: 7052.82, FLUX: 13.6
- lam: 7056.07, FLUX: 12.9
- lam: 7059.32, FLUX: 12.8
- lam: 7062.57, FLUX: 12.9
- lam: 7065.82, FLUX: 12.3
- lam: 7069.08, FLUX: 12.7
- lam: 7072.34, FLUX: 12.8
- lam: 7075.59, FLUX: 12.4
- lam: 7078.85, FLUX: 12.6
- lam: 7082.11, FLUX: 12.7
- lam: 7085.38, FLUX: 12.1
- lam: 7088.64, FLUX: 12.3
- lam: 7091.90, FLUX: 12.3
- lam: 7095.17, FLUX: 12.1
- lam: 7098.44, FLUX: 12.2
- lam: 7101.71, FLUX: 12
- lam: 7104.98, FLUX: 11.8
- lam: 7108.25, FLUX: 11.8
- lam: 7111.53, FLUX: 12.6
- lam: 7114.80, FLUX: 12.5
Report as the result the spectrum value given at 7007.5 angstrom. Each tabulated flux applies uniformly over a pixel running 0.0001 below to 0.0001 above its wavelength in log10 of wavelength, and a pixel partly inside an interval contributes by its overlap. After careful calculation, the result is 13.3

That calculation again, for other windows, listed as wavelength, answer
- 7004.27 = 13.1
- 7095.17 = 12.1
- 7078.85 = 12.6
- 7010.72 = 12.9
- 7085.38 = 12.1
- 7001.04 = 13.1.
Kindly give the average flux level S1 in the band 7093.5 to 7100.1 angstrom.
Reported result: 12.1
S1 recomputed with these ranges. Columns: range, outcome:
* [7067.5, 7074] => 12.8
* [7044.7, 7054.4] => 13.6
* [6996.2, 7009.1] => 13.2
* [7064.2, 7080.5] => 12.6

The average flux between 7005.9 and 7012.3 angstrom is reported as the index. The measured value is 13.1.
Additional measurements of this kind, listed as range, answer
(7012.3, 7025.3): 13.3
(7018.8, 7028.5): 13.4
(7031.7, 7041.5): 13.9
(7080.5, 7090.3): 12.4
